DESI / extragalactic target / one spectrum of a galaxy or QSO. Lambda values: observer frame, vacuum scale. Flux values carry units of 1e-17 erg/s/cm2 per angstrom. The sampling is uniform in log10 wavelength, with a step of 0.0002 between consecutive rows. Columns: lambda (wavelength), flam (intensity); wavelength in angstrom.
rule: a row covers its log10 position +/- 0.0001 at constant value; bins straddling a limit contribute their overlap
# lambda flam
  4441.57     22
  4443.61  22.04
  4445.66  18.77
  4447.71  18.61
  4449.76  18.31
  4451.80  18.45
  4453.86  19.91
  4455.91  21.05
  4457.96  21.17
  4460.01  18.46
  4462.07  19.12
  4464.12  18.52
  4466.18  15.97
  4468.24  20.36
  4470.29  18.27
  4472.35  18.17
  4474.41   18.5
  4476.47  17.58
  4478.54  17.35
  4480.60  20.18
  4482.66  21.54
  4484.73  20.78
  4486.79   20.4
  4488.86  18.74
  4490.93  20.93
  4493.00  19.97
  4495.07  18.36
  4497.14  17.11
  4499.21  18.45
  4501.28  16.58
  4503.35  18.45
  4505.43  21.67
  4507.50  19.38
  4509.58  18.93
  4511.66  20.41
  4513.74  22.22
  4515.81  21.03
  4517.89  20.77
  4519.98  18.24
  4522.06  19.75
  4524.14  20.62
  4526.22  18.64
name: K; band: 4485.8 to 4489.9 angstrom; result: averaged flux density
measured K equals 19.5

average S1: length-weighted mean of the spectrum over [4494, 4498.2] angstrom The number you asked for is 17.8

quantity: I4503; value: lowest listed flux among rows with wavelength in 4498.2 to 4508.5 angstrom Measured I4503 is 16.58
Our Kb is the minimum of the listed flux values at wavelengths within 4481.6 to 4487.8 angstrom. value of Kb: 20.4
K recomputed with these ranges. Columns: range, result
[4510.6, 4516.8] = 21.2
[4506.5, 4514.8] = 20.2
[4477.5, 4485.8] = 20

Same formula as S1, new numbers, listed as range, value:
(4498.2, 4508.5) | 18.9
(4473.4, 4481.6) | 18.4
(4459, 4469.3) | 18.5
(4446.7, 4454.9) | 18.8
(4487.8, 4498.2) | 19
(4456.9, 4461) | 19.9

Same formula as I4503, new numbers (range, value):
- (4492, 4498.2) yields 17.11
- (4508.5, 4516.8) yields 18.93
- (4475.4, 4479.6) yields 17.35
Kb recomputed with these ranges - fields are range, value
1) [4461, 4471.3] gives 15.97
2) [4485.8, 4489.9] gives 18.74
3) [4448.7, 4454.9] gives 18.31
